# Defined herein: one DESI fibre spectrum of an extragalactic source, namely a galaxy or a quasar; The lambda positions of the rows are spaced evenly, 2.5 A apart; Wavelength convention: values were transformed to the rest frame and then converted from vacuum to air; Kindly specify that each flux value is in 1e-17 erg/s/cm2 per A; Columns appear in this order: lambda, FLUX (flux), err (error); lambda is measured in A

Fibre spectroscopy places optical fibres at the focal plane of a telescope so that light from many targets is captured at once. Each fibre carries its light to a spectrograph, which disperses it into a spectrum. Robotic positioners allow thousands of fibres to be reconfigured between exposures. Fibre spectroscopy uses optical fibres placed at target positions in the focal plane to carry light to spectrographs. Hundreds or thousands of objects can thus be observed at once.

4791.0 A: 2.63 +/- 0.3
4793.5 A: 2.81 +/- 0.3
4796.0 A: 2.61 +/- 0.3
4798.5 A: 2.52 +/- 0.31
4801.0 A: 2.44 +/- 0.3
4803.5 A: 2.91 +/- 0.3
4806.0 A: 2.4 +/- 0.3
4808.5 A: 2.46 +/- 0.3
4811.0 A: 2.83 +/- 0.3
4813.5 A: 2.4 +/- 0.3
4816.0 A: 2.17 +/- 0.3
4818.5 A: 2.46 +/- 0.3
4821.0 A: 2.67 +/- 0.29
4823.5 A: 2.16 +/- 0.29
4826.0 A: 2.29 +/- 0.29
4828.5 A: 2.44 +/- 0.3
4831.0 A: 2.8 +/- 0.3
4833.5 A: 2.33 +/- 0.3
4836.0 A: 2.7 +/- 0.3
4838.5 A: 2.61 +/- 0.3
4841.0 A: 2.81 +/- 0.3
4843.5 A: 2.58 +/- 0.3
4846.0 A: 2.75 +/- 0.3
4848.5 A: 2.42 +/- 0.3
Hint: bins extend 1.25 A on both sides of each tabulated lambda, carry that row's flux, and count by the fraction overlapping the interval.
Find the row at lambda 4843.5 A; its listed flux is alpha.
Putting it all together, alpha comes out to 2.58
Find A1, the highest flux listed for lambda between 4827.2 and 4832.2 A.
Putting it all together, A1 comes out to 2.8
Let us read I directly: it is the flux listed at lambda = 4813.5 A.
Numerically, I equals 2.4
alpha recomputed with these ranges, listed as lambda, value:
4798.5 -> 2.52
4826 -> 2.29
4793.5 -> 2.81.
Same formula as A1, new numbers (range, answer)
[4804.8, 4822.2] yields 2.83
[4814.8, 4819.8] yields 2.46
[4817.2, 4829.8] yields 2.67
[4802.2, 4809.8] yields 2.91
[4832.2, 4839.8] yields 2.7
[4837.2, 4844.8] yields 2.81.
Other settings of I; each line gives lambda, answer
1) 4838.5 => 2.61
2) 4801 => 2.44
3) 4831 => 2.8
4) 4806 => 2.4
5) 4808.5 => 2.46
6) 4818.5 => 2.46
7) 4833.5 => 2.33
